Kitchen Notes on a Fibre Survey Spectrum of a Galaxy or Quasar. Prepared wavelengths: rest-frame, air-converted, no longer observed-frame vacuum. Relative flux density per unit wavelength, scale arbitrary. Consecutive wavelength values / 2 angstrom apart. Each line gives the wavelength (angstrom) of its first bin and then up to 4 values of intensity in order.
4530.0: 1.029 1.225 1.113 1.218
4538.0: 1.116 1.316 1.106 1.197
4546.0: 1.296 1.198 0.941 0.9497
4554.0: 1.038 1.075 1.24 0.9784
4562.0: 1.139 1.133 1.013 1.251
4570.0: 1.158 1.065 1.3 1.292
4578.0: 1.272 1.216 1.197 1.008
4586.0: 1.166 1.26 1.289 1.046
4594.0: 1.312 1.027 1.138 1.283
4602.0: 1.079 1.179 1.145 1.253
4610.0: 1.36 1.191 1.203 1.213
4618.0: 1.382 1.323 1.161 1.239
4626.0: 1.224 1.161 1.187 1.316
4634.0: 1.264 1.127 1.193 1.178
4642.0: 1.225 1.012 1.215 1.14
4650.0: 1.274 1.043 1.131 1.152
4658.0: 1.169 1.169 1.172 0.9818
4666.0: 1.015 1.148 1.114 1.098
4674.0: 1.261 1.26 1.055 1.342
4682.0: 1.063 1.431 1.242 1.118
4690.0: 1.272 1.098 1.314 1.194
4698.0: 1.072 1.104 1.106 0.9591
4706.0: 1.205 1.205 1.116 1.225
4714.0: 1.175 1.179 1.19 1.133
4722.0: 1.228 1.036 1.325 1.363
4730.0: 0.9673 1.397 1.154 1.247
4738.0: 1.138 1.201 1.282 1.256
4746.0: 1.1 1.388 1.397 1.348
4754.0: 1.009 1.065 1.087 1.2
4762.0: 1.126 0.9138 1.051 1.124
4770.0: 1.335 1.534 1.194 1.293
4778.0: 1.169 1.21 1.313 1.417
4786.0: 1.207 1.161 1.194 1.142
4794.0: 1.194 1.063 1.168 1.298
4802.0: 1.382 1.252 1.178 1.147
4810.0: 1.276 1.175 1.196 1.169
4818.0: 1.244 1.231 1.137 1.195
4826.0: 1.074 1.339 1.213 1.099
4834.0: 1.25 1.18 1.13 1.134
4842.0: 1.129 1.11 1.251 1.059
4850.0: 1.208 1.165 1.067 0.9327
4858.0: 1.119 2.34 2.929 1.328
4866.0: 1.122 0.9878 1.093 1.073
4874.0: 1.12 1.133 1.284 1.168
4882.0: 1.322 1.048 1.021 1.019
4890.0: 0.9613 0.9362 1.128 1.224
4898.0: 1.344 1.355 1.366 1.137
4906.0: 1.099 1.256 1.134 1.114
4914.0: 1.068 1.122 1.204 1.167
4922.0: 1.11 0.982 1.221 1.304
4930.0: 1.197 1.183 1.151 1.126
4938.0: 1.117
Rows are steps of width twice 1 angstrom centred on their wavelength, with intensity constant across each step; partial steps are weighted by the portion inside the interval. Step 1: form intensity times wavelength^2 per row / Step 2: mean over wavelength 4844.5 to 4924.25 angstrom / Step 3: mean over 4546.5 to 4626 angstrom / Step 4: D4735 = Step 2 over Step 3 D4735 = 1.17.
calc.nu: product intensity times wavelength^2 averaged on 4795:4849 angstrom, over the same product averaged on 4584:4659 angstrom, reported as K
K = 1.1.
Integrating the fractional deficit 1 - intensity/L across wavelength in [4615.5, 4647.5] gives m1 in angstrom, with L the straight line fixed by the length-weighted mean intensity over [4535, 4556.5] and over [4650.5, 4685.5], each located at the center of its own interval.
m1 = -1.8 angstrom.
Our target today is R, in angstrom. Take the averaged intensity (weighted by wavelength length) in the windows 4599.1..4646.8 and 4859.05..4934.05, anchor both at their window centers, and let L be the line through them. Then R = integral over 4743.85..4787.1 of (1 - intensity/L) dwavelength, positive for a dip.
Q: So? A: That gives 0.3 angstrom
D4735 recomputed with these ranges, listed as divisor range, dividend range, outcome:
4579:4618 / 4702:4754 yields 1.07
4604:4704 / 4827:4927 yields 1.12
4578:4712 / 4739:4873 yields 1.12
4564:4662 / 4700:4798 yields 1.06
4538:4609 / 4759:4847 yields 1.14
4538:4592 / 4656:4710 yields 1.06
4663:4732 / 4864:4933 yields 1.07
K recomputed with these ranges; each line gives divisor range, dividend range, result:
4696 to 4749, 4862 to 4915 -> 1.07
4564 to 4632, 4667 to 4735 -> 1.03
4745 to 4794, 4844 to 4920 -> 1.06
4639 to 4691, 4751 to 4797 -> 1.07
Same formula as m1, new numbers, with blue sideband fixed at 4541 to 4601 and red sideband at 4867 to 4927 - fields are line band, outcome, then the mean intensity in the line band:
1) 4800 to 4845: -2.06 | 1.2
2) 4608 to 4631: -1.80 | 1.24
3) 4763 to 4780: -0.85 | 1.2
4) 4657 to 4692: -0.62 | 1.17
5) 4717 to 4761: -2.26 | 1.21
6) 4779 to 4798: -1.07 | 1.21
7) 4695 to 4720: 0.08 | 1.14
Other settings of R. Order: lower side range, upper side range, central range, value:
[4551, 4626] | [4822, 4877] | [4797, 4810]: -0.04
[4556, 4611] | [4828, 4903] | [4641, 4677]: 1.40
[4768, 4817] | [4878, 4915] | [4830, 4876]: -2.88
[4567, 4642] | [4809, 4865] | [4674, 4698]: 0.35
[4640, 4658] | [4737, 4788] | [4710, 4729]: -0.18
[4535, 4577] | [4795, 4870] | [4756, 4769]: 1.49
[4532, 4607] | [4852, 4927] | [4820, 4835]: 0.19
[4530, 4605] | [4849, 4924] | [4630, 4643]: -0.51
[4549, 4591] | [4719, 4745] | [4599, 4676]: -0.98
